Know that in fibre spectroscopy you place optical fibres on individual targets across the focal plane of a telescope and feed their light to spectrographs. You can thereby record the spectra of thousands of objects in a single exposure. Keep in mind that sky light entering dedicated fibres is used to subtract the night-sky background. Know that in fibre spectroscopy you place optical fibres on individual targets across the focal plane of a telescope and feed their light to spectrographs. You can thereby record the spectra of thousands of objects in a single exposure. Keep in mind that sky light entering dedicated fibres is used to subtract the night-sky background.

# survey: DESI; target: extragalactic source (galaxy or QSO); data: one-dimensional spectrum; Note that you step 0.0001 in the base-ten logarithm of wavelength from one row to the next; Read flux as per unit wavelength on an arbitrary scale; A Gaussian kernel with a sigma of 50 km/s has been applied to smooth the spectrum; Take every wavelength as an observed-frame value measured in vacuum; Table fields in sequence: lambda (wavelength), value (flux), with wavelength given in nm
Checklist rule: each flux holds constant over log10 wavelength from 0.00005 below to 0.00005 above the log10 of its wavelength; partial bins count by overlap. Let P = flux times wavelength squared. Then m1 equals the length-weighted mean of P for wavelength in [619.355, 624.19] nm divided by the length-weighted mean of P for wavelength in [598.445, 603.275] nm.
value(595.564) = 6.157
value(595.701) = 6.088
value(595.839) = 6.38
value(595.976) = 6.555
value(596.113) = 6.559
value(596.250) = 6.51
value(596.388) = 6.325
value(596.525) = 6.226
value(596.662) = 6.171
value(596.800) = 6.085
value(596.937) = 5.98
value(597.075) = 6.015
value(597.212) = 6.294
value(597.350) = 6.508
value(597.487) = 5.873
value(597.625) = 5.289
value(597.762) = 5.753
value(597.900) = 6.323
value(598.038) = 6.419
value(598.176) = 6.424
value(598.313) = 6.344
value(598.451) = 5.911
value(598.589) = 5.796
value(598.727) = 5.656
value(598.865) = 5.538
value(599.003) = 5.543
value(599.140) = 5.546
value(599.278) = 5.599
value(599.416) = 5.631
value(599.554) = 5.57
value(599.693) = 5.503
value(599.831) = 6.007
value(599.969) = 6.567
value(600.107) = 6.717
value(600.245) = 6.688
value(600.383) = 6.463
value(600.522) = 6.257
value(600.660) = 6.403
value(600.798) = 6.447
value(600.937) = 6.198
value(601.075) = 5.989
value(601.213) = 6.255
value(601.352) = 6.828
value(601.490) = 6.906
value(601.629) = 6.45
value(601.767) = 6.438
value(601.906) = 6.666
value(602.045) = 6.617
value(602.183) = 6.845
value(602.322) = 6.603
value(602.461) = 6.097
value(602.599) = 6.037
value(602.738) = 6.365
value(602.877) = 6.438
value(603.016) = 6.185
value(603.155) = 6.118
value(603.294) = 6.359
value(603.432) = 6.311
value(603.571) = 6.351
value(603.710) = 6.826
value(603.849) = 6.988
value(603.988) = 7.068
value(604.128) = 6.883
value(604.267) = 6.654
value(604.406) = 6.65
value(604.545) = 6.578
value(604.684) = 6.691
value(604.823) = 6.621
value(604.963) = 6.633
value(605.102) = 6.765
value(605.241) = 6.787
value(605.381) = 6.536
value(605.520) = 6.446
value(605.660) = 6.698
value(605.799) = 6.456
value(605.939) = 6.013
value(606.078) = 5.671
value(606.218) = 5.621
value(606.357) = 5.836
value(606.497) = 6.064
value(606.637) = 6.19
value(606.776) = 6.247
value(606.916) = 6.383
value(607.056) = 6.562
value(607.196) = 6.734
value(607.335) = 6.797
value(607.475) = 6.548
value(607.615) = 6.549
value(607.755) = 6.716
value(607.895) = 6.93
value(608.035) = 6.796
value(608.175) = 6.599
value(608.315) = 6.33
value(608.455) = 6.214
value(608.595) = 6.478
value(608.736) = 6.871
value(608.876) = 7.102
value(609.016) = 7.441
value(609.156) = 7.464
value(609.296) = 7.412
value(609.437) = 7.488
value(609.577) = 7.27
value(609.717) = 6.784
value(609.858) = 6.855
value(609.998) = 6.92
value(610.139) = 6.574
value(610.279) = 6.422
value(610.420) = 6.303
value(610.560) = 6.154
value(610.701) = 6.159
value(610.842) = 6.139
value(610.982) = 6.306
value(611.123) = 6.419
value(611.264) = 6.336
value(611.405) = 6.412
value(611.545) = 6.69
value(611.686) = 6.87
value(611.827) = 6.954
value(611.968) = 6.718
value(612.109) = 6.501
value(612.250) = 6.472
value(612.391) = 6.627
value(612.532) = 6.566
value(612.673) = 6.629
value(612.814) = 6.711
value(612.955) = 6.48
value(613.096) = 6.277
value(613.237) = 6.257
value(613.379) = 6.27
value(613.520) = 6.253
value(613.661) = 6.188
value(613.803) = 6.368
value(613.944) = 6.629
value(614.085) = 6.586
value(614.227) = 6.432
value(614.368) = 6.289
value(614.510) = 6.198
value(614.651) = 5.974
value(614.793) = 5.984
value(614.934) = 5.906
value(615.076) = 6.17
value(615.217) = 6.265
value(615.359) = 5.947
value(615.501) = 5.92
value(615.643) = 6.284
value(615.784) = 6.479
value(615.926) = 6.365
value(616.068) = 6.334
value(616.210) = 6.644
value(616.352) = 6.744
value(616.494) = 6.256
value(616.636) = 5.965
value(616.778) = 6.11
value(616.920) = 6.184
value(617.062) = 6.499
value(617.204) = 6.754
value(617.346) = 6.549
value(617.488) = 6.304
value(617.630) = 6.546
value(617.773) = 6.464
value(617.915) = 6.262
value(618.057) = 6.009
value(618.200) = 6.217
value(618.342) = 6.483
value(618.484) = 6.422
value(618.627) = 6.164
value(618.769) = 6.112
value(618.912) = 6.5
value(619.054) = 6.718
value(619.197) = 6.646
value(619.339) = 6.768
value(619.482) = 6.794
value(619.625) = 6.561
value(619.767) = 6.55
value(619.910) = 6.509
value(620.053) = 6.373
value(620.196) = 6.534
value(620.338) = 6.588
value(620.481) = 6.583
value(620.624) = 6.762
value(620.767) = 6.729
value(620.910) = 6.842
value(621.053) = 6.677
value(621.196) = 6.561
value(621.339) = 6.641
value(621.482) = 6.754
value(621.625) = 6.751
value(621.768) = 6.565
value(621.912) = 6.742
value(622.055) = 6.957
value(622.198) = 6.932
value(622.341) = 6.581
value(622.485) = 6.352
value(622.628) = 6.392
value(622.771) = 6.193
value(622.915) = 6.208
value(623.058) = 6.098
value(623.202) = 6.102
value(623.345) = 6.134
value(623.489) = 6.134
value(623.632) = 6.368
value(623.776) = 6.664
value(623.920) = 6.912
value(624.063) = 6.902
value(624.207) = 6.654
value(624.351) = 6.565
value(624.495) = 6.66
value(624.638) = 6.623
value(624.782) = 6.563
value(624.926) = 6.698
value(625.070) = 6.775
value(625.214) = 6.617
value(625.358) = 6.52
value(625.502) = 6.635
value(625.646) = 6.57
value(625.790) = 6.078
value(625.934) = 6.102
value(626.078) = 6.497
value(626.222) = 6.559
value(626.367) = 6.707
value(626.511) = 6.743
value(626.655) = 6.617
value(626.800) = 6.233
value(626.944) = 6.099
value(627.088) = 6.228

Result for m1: 1.13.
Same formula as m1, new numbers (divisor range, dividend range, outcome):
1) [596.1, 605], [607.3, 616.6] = 1.08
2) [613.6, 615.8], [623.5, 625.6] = 1.10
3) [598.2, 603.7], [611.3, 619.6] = 1.08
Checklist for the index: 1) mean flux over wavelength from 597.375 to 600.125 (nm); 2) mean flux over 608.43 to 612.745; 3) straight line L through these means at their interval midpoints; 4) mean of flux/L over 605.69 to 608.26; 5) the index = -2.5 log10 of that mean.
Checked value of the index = 0.01 mag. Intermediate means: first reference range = 5.9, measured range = 6.38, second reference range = 6.7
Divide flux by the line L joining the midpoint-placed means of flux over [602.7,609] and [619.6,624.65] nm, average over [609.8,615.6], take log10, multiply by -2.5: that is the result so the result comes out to 0.02 mag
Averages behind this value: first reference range 6.51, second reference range 6.56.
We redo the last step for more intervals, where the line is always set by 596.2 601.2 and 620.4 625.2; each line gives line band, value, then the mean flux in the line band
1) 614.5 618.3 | 0.03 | 6.28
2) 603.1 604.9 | -0.08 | 6.63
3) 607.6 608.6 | -0.05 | 6.59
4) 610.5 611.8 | -0.01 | 6.41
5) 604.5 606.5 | -0.03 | 6.37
